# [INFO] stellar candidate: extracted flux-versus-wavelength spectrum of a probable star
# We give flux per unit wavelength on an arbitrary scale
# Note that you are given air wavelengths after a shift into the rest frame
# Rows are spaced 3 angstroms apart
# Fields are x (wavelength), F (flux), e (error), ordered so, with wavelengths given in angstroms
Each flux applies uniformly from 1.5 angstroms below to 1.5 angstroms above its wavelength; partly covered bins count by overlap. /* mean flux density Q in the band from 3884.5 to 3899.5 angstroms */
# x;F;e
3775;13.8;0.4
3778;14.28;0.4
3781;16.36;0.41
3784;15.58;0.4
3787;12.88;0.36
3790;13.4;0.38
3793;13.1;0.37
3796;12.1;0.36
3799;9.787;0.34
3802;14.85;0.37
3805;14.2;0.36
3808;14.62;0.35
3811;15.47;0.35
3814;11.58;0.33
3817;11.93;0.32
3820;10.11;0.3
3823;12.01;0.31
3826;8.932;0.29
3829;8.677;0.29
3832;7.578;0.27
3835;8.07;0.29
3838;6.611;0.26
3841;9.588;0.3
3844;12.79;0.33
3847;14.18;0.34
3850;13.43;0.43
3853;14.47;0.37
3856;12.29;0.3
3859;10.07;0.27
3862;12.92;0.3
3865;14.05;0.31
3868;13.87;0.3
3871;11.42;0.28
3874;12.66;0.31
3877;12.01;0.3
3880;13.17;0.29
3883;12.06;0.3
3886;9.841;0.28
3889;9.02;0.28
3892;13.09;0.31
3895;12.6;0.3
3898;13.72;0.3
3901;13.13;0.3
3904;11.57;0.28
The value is 11.7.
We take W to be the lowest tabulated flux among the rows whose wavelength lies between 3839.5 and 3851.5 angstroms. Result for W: 9.588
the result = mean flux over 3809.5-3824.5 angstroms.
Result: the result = 12.2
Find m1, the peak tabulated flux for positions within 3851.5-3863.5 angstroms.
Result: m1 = 14.47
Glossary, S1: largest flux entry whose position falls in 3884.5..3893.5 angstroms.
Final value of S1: 13.09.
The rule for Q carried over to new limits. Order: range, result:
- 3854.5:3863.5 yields 11.8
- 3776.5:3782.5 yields 15.3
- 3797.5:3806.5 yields 12.9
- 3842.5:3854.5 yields 13.7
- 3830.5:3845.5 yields 8.93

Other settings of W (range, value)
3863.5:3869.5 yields 13.87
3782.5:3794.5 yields 12.88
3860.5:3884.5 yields 11.42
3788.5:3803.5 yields 9.787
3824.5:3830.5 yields 8.677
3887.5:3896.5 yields 9.02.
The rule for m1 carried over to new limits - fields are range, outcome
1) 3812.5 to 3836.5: 12.01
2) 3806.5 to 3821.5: 15.47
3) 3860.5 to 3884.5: 14.05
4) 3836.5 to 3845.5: 12.79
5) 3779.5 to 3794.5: 16.36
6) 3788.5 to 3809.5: 14.85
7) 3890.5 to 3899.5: 13.72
